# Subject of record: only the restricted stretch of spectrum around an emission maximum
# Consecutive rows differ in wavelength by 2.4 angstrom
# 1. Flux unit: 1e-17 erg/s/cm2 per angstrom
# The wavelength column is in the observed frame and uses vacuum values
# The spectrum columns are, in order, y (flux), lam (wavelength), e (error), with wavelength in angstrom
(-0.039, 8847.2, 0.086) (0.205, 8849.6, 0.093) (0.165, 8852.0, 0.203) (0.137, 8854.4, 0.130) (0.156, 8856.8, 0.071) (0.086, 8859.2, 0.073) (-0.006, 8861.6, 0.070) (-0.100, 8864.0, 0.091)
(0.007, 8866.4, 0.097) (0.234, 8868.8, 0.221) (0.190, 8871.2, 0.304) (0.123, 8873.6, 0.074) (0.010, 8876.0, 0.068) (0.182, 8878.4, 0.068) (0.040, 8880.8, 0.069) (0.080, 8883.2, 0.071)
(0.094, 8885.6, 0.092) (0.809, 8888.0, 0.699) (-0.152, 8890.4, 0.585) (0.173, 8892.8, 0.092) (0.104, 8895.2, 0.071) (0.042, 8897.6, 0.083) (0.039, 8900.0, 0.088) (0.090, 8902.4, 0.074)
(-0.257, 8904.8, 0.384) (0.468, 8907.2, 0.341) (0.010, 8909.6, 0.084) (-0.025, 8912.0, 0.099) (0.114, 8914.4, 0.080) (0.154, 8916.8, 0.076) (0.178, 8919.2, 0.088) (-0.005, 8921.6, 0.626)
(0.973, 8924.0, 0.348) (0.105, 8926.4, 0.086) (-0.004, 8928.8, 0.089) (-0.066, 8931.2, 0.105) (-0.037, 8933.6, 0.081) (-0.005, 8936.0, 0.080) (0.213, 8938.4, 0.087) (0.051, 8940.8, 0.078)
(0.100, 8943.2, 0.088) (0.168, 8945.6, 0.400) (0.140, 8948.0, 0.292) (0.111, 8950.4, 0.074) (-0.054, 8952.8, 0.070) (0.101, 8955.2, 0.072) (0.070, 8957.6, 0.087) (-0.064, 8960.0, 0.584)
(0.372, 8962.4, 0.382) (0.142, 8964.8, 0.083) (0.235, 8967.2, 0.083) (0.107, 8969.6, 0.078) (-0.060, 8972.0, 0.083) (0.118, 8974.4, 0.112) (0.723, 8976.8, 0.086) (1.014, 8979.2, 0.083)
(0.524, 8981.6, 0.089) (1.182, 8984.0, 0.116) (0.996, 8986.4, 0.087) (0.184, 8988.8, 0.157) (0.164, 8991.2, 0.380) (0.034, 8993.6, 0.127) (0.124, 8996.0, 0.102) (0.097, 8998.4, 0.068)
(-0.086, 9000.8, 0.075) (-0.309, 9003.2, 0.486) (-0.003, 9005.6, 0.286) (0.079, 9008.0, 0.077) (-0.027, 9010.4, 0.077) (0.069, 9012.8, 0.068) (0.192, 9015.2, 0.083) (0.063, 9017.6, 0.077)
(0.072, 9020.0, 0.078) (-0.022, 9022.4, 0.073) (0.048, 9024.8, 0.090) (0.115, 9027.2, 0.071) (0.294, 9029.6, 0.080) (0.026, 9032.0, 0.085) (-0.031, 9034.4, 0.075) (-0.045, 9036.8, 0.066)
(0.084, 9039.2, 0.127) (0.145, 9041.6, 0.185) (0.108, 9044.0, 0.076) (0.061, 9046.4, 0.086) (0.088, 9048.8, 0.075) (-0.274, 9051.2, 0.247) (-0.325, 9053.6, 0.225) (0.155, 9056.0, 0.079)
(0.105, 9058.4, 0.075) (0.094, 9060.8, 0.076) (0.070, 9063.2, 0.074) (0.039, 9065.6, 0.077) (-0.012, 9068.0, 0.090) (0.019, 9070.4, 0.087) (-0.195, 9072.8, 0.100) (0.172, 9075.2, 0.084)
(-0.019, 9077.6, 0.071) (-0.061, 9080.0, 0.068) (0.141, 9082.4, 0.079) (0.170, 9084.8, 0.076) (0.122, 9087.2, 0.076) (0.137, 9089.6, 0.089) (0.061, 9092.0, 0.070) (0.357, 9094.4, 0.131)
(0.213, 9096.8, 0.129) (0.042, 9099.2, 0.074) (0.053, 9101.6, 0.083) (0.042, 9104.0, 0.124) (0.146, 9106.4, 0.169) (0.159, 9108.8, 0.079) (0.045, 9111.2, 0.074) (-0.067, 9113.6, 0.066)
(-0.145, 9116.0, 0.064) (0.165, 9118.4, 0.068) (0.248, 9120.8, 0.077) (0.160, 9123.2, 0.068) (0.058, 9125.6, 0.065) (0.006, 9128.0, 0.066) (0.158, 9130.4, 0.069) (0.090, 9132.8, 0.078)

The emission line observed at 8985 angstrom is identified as [O II] 3727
